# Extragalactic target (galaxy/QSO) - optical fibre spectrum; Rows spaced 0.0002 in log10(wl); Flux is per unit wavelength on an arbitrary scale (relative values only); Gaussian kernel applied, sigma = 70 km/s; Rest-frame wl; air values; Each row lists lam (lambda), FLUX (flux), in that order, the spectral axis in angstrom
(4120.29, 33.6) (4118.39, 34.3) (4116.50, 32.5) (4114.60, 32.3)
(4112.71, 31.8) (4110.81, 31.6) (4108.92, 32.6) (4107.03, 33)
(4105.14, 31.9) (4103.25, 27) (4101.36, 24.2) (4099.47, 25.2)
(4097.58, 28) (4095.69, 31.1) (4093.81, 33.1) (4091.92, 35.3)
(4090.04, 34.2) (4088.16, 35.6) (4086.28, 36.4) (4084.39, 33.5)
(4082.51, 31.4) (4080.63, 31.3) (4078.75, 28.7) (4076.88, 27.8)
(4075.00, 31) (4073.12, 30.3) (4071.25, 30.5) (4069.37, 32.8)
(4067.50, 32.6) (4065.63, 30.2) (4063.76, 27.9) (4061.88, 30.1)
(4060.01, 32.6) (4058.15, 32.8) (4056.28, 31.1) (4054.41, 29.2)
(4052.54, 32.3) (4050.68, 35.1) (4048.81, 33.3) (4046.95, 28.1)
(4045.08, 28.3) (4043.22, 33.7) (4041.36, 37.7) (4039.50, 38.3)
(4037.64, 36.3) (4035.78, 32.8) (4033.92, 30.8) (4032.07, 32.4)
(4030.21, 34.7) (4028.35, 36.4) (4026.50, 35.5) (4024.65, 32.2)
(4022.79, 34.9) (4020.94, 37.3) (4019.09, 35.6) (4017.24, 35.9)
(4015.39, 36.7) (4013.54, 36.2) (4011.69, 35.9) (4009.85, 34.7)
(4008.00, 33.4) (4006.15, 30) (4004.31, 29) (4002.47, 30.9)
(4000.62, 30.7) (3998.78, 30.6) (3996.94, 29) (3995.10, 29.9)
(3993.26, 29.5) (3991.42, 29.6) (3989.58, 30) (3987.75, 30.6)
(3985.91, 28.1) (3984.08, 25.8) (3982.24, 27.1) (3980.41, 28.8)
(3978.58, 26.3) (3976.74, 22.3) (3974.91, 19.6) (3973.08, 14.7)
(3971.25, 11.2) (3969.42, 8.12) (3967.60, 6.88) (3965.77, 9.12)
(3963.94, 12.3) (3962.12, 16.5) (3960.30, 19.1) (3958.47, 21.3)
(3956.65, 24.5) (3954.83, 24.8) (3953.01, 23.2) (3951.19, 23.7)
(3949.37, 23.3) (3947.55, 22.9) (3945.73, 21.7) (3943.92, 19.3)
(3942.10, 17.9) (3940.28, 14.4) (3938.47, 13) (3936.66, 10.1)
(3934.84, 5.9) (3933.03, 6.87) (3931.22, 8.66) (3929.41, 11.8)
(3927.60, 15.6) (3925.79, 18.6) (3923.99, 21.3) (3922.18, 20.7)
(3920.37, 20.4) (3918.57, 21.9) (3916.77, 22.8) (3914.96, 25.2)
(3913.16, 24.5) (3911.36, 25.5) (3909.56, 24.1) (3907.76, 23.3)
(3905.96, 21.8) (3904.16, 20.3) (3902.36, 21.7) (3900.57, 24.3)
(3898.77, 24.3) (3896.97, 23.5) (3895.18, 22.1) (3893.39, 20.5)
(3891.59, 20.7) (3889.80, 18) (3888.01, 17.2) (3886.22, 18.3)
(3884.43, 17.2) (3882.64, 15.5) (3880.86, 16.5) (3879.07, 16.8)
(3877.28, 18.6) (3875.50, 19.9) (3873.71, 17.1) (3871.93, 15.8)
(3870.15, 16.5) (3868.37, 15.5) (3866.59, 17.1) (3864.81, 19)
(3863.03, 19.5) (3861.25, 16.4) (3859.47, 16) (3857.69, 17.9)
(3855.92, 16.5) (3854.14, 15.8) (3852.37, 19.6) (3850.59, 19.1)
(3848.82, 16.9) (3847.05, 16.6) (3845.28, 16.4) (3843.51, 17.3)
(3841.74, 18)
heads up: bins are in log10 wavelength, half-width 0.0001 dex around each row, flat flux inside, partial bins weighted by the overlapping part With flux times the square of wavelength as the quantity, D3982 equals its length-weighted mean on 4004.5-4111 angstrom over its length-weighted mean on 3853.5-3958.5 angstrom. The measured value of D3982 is 1.8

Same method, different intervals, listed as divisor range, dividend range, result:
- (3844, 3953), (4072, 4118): 1.86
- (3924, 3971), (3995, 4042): 2.19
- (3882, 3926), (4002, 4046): 1.69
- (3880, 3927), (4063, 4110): 1.61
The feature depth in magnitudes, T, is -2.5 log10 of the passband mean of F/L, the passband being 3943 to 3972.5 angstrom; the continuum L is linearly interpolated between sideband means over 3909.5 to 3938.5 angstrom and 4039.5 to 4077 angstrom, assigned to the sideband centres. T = 0.15 mag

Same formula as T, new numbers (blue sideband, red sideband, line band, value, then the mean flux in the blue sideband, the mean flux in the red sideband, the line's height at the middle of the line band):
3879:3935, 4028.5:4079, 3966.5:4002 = 0.09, 19.5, 32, 26.1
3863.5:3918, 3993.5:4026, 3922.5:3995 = 0.40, 20.1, 33.1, 27.5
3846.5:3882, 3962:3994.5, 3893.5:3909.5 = -0.21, 17.4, 21.1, 18.6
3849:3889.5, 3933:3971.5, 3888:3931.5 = -0.23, 17.4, 16.5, 16.9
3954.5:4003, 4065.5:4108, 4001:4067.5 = -0.23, 22.8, 31.1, 27.1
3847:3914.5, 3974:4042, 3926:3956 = 0.46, 19.3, 31.8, 25.2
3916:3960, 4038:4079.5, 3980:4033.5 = -0.24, 18.1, 31.6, 25.8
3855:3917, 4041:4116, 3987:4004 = -0.14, 19.7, 31.3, 26.3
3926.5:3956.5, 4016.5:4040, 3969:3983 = 0.20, 16.7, 34.8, 23.9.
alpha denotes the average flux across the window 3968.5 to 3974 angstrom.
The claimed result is 11.3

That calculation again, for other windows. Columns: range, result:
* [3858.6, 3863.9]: 17.3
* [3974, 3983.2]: 24.8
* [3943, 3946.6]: 20.5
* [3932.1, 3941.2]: 10.1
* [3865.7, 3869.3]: 16.3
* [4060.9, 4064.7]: 29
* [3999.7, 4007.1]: 30.1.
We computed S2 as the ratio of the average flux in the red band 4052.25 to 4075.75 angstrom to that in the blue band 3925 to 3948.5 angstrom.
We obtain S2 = 2.16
